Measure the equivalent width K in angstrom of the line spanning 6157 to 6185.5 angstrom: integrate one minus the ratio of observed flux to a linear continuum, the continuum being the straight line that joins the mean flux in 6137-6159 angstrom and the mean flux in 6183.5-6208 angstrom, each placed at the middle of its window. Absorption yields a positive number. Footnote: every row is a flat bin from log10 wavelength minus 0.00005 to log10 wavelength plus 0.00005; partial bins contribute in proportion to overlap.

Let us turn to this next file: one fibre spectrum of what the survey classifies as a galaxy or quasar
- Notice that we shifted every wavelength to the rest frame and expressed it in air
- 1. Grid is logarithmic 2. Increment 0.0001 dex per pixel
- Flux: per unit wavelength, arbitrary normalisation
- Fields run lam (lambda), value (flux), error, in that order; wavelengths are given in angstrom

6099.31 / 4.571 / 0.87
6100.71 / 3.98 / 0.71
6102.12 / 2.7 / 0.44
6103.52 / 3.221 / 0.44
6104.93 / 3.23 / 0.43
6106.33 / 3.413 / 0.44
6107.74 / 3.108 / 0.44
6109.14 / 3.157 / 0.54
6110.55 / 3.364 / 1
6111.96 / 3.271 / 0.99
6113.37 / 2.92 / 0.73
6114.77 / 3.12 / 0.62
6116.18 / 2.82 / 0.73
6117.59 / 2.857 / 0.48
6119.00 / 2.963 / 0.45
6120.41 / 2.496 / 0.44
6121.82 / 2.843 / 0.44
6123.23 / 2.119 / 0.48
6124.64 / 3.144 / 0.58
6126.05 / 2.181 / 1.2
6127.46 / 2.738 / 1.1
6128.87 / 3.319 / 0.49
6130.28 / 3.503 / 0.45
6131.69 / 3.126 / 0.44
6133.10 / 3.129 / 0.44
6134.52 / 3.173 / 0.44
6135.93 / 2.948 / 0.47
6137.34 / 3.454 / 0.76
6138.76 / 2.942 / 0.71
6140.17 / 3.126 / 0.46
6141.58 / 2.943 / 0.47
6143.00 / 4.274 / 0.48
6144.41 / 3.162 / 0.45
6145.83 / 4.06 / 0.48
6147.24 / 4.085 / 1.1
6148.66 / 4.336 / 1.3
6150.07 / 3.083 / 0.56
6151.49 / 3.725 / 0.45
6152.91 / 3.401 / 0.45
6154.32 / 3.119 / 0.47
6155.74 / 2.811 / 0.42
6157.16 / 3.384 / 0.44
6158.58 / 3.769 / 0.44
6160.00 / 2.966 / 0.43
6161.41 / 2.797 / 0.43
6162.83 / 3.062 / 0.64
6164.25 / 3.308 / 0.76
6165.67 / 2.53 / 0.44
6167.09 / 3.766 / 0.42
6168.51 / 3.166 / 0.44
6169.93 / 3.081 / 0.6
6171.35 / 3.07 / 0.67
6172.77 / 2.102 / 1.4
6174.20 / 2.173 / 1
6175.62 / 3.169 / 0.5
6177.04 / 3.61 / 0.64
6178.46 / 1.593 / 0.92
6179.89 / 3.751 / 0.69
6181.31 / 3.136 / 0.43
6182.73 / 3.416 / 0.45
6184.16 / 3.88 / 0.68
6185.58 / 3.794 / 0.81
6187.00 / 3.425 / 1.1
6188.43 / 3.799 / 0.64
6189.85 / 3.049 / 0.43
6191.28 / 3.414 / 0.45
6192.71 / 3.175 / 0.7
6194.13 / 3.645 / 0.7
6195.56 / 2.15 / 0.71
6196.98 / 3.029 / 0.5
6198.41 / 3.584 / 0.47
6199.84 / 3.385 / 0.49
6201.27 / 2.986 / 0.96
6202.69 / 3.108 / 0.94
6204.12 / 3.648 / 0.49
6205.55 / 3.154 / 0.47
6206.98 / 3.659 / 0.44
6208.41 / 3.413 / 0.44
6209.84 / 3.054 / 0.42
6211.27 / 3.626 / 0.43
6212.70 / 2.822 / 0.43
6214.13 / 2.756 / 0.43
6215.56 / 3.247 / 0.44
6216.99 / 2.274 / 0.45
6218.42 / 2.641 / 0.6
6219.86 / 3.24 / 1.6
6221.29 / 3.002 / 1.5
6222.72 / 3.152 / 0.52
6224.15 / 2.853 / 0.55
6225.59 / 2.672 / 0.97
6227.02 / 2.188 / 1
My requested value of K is 2.6 angstrom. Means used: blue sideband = 3.48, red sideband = 3.35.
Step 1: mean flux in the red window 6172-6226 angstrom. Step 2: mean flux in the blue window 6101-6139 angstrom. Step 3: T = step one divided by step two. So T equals 1.03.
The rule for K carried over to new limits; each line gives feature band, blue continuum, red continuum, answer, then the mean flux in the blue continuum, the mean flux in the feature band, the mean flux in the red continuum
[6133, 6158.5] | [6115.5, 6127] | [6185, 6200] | -4.6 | 2.68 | 3.41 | 3.31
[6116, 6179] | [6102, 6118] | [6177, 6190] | 2.5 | 3.12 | 3.1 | 3.35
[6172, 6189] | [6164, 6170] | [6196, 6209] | 0.4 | 3.17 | 3.15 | 3.3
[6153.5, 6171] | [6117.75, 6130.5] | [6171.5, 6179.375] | -3.3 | 2.79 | 3.15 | 2.6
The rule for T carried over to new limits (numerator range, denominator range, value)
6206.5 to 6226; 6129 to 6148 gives 0.90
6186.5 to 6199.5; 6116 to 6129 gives 1.20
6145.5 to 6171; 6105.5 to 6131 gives 1.13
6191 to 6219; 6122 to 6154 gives 0.96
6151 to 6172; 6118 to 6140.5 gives 1.08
